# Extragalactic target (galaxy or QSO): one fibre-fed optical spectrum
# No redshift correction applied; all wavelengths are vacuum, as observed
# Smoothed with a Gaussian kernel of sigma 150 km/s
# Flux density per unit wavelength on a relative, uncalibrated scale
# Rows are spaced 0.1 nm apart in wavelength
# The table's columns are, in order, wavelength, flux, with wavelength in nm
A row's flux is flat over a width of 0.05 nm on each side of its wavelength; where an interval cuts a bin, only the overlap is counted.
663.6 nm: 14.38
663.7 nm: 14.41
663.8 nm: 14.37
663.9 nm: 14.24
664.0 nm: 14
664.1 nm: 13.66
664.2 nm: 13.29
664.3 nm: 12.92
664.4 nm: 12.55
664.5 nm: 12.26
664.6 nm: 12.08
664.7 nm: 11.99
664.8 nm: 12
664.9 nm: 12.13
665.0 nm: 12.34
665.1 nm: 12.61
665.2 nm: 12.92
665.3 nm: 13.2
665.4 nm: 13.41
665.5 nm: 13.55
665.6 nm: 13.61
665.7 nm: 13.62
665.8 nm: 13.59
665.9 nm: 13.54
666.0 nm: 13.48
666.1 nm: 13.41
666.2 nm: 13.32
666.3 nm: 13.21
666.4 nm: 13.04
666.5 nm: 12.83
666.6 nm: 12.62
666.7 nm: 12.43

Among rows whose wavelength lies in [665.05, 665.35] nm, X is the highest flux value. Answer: 13.2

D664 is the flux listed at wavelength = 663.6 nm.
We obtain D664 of 14.38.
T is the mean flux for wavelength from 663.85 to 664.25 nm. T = 13.8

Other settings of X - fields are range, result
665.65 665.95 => 13.62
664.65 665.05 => 12.34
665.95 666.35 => 13.48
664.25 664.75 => 12.92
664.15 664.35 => 13.29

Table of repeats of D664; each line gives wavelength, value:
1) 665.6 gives 13.61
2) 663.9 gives 14.24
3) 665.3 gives 13.2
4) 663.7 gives 14.41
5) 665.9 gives 13.54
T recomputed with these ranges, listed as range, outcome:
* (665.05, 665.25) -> 12.8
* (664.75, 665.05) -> 12.2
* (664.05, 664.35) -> 13.3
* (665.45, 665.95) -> 13.6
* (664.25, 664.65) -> 12.5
